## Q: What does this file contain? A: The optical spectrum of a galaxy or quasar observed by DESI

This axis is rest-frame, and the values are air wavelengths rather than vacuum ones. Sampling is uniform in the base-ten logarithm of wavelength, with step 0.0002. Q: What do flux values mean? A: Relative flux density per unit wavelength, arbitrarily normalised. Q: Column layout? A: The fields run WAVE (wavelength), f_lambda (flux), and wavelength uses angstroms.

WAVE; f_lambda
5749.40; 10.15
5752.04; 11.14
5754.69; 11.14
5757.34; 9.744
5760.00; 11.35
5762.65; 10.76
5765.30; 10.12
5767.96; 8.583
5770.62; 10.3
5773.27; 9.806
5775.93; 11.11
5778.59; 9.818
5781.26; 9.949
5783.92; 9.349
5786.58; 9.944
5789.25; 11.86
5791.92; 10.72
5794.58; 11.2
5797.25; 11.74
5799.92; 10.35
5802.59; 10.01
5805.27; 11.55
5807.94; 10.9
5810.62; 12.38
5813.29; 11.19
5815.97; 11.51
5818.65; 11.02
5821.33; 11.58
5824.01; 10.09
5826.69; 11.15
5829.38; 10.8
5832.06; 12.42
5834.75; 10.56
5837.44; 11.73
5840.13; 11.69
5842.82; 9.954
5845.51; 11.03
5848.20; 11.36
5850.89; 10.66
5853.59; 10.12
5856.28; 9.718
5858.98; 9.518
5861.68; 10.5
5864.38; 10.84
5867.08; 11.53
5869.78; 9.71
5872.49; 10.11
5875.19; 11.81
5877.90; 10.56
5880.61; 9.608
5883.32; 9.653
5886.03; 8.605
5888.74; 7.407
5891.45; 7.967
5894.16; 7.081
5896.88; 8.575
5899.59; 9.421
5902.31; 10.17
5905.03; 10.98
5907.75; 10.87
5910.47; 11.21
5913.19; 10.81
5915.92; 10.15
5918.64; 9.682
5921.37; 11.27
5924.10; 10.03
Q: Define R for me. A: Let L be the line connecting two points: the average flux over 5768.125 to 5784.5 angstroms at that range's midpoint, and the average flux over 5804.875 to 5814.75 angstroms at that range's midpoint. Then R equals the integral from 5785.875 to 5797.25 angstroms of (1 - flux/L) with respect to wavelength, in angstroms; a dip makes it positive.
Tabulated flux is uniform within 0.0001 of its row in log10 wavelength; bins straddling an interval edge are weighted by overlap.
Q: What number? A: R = -0.4 angstroms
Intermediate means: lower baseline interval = 9.98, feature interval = 11.1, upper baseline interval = 11.5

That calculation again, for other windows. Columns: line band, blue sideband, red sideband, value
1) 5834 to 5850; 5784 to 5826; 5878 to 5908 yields -1.32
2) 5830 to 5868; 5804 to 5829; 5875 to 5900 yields -2.38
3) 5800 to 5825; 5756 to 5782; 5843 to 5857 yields -1.77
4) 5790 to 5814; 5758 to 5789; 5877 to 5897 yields -3.35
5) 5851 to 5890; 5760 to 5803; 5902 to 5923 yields 2.09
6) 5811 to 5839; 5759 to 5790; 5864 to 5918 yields -3.36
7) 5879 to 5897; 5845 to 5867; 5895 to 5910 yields 3.04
